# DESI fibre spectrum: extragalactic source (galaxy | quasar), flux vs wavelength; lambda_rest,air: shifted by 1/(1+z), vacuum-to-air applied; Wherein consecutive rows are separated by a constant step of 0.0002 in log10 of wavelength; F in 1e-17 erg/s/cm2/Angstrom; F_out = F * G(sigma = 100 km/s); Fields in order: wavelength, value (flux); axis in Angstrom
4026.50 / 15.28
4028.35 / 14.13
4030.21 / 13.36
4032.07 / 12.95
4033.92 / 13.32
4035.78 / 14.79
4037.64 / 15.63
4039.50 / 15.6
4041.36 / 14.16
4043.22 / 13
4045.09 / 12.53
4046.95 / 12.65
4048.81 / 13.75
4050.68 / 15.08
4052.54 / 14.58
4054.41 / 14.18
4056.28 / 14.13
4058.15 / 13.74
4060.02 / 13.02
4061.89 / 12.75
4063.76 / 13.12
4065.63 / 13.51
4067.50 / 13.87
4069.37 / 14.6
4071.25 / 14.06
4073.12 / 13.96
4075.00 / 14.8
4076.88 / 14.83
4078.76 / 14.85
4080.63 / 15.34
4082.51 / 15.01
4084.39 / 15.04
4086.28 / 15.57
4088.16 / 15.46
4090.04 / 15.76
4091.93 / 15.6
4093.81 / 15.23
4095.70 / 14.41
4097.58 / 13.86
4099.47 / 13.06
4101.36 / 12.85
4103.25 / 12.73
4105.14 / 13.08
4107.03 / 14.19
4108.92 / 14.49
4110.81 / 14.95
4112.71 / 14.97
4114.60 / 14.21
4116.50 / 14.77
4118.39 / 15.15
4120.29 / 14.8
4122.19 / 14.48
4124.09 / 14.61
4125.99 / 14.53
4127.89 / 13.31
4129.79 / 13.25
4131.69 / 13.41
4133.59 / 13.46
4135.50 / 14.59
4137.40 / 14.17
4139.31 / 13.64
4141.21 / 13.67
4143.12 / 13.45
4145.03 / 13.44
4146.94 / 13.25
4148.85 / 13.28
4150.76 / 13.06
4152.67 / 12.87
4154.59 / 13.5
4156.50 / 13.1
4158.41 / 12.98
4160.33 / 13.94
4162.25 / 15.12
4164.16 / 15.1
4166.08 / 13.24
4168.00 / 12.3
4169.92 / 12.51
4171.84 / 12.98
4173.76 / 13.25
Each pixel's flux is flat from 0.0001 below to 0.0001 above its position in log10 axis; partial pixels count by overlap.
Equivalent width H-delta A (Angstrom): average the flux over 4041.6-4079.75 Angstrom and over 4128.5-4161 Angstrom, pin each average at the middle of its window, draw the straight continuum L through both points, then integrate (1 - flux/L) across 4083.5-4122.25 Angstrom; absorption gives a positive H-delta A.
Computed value -2.4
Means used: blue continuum 13.9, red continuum 13.5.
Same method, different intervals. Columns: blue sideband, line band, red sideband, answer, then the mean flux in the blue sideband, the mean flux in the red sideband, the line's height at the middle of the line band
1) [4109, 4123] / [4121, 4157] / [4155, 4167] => 1.7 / 14.7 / 13.9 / 14.3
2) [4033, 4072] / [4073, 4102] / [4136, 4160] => -2.2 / 13.9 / 13.4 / 13.7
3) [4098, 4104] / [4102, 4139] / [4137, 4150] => -2.6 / 13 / 13.5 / 13.2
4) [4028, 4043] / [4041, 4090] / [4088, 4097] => 1.9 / 14.2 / 15.2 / 14.7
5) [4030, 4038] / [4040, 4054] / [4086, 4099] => 0.4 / 14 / 15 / 14.2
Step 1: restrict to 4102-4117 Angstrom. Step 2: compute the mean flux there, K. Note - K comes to 14.1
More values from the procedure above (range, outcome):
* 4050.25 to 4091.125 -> 14.4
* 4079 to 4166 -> 14.1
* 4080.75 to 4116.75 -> 14.5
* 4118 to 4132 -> 14.2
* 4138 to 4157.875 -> 13.3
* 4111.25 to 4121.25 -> 14.8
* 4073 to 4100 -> 14.9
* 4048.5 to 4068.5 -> 13.8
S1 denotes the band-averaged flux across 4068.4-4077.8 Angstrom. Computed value 14.4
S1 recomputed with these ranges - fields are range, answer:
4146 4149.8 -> 13.3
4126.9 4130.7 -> 13.3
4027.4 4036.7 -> 13.7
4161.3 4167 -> 14.5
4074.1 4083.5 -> 15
